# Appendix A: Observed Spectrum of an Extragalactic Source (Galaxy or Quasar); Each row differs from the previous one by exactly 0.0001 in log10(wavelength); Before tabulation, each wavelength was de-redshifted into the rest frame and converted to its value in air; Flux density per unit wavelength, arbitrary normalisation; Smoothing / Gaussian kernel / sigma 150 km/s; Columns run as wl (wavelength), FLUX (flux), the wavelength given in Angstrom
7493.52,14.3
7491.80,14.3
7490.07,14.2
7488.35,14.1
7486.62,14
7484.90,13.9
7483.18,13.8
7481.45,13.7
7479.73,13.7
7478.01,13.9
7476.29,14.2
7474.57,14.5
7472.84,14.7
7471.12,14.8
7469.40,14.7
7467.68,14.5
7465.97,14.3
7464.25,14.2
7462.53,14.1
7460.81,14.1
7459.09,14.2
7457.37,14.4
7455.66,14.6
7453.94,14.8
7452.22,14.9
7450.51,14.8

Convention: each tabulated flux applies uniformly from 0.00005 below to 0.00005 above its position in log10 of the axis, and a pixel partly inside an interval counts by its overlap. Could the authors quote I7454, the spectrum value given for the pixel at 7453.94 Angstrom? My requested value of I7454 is 14.8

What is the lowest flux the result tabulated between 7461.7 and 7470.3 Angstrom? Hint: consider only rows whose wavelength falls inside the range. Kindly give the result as 14.1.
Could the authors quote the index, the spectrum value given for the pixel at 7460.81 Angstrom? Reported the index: 14.1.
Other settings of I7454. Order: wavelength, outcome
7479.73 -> 13.7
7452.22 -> 14.9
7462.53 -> 14.1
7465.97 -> 14.3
